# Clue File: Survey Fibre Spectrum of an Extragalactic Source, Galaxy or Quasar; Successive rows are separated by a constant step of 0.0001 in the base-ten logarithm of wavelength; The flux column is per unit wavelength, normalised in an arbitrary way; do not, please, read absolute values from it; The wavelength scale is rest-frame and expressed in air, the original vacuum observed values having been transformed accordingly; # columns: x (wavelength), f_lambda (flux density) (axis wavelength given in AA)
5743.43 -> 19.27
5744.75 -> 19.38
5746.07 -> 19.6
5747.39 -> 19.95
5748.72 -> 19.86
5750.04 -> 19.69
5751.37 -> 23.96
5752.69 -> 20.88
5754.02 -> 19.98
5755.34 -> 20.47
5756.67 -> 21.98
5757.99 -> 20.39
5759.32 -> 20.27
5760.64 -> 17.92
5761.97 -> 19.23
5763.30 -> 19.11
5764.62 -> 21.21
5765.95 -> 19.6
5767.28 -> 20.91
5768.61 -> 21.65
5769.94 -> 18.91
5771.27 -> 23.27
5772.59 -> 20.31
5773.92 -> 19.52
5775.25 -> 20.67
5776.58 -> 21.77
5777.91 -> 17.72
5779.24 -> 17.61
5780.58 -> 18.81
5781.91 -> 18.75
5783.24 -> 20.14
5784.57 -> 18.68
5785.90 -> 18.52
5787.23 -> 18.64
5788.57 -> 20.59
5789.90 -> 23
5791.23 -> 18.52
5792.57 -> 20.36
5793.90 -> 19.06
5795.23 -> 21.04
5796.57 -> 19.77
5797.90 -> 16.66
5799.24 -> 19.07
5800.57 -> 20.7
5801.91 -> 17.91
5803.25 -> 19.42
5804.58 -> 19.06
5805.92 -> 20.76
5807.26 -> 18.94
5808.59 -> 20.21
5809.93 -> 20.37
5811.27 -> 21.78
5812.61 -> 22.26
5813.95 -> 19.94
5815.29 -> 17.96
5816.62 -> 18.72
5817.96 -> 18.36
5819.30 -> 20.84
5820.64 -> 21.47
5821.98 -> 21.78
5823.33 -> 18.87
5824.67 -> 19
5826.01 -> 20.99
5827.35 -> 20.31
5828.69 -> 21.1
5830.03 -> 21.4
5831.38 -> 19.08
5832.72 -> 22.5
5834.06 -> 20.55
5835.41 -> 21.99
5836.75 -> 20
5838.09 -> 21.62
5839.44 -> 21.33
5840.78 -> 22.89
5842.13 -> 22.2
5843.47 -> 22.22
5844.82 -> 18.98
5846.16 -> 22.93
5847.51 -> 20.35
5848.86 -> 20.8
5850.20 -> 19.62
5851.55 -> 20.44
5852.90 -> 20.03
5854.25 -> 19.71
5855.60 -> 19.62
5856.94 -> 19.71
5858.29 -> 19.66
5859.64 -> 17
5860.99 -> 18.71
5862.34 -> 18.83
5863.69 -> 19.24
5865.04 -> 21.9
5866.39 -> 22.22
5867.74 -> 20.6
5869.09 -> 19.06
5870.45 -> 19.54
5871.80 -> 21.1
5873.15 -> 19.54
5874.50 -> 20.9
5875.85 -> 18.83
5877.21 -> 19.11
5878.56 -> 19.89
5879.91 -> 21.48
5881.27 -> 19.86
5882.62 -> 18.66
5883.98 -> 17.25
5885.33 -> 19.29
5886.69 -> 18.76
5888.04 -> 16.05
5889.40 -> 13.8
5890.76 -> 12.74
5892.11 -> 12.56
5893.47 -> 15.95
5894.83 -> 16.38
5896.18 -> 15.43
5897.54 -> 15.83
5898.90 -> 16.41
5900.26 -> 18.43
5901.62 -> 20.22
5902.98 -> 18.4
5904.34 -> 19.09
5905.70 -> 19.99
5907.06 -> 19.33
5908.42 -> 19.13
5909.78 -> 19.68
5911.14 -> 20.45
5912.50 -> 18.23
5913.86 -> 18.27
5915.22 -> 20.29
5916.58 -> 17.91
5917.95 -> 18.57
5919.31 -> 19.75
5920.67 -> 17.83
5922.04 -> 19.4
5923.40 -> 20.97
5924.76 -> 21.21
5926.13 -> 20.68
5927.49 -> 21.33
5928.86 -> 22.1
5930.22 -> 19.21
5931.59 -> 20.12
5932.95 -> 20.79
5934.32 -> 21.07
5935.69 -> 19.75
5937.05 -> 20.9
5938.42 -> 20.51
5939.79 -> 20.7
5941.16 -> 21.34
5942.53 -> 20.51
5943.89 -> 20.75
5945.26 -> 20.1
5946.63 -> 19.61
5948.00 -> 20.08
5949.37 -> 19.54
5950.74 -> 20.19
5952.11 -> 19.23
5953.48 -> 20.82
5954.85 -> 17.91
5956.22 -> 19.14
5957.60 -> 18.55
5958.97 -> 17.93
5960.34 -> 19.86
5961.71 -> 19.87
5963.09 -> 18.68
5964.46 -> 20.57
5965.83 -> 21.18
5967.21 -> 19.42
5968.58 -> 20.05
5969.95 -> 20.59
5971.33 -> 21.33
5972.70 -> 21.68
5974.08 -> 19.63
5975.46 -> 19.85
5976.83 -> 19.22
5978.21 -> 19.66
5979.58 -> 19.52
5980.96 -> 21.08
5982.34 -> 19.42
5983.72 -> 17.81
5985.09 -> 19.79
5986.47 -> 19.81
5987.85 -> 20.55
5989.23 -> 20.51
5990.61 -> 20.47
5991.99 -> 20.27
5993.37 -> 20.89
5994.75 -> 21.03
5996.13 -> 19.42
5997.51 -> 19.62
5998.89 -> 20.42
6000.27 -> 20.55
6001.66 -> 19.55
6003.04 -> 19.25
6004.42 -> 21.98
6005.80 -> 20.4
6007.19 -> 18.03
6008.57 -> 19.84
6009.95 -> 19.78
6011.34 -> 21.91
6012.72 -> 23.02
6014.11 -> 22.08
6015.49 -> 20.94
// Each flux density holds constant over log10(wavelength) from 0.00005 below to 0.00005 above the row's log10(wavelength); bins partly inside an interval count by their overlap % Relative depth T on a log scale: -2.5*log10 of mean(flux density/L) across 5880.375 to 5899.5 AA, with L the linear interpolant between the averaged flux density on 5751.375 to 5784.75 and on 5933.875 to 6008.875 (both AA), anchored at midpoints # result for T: 0.22 mag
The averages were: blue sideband 20.1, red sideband 20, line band 16.4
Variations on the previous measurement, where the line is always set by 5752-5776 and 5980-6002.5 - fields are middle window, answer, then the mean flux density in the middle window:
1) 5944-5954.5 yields 0.01 mag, 19.9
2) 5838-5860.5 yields -0.01 mag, 20.5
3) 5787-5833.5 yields 0.01 mag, 20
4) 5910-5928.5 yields 0.03 mag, 19.7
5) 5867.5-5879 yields 0.02 mag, 19.8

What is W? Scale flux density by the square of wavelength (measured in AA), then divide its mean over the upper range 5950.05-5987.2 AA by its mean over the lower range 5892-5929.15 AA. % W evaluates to 1.07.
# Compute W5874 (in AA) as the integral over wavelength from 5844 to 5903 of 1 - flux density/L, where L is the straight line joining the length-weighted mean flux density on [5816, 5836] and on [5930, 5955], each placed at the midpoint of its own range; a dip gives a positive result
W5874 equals 4.60 AA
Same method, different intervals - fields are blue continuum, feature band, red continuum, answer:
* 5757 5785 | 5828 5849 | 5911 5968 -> -1.5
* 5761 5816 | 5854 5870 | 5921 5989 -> 0.2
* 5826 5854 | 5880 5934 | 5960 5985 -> 5.1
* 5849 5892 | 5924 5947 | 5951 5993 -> -1.3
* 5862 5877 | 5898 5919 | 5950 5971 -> 1.0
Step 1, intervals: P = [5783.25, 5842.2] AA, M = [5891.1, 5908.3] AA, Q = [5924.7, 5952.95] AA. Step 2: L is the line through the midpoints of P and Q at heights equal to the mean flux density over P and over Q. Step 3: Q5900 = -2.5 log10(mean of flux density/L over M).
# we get 0.18 mag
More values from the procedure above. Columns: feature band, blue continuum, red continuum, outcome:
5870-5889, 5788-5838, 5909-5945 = 0.05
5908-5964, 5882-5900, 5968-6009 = -0.11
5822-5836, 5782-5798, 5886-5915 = -0.10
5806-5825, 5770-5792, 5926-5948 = -0.01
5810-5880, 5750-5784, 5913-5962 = -0.02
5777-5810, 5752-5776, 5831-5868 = 0.06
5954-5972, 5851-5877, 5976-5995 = 0.02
